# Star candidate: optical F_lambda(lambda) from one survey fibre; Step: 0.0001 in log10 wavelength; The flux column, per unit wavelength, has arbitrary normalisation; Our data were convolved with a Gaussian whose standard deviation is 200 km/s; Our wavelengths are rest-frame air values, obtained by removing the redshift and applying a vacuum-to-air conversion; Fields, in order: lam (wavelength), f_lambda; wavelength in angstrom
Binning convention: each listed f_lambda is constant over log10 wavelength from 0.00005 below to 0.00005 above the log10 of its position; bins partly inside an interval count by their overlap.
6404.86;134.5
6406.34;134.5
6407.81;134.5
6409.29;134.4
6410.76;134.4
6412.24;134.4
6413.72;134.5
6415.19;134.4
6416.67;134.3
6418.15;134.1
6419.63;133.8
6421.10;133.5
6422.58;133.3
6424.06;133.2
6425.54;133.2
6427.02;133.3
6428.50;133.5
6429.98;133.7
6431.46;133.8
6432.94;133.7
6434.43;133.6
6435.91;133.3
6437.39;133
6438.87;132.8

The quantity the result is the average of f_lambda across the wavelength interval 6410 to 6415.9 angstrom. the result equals 135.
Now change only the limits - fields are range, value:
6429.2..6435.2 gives 134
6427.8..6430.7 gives 134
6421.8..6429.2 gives 133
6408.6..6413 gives 134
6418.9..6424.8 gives 134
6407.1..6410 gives 134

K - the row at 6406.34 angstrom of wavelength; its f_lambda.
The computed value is 134.5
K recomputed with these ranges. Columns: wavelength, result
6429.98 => 133.7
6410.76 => 134.4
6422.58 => 133.3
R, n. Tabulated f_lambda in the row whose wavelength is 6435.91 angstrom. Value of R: 133.3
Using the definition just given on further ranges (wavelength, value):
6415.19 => 134.4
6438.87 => 132.8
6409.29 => 134.4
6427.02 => 133.3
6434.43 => 133.6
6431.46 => 133.8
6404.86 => 134.5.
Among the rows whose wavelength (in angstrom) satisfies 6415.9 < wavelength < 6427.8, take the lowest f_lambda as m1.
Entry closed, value 133.2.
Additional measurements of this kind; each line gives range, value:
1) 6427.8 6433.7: 133.5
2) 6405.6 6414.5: 134.4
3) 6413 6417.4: 134.3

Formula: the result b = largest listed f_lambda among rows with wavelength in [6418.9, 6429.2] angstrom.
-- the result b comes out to 133.8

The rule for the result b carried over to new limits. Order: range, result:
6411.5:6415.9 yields 134.5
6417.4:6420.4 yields 134.1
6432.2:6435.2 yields 133.7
